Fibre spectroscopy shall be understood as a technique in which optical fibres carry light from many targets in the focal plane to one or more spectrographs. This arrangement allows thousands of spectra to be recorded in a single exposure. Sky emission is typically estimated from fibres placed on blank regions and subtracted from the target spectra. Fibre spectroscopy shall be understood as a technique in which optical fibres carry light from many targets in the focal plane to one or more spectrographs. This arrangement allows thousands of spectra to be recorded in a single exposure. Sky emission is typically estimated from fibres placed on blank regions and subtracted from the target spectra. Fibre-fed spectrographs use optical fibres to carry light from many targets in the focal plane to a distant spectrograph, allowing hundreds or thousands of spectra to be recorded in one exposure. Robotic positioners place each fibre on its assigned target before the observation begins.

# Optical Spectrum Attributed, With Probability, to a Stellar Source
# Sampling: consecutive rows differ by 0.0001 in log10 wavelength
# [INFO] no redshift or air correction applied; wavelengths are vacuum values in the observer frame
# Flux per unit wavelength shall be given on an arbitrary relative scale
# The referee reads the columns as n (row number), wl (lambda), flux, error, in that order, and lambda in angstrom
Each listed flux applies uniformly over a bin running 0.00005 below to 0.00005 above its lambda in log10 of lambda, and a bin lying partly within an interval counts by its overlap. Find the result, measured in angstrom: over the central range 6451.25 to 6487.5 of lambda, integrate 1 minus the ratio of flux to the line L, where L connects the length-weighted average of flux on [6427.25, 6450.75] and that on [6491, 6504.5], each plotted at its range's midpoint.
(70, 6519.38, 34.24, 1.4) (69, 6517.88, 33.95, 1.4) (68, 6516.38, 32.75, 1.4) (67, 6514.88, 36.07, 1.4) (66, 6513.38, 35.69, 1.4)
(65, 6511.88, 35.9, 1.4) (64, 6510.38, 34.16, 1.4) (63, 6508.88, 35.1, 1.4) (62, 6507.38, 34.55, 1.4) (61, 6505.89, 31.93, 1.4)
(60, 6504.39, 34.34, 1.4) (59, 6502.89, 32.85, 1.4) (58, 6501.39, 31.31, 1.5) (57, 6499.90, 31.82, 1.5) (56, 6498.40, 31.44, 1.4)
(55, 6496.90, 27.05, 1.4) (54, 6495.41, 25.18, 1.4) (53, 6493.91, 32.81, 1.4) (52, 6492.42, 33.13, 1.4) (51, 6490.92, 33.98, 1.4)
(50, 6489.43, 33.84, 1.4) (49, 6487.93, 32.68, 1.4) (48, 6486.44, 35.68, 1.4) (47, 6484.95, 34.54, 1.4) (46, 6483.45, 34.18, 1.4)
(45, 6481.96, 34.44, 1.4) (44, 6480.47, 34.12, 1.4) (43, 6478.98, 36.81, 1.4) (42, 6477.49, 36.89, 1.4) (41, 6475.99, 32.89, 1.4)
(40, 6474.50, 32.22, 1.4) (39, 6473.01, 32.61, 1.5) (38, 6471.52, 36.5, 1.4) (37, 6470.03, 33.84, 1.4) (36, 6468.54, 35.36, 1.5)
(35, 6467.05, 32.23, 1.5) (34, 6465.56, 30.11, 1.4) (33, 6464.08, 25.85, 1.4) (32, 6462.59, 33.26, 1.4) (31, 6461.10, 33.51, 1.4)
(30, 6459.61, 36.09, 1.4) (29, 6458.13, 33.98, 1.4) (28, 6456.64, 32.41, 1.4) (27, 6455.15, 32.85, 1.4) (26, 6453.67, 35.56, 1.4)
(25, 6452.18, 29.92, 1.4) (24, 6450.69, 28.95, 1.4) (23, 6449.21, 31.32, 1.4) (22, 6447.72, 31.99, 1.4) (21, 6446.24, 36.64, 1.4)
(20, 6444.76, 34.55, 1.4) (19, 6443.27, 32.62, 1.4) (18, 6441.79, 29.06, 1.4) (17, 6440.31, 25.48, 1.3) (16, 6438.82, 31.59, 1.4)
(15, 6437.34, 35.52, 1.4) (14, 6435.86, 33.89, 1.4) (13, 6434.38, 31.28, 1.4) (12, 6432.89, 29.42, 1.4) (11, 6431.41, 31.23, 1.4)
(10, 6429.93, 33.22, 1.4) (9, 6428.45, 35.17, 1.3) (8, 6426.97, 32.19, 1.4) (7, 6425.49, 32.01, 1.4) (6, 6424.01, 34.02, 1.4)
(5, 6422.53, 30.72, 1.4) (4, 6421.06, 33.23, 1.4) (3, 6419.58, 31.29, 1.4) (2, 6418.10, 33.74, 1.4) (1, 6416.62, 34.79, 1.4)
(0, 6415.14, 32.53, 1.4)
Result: -2.3 angstrom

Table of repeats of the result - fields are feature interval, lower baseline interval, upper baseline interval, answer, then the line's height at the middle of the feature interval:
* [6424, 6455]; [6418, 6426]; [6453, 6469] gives 0.43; 32.6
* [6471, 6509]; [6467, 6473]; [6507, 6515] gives 1.86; 34.8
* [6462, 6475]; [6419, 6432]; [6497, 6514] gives 0.21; 33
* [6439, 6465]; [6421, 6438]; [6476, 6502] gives 0.61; 32.7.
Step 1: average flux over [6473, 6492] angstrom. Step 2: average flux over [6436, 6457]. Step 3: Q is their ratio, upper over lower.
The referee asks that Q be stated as 1.07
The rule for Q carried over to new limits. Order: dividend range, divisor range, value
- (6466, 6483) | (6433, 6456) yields 1.07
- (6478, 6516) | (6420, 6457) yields 1.04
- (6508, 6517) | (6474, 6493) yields 1.02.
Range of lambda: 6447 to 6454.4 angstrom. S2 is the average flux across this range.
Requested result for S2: 31.5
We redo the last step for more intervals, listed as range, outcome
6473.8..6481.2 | 34.6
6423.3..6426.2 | 33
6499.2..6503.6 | 32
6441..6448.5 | 32.9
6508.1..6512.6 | 35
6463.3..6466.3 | 28.1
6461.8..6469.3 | 31.4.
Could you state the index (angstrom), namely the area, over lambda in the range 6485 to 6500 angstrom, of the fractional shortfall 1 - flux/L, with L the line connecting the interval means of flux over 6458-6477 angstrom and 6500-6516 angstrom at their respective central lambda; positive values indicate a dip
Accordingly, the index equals 0.8 angstrom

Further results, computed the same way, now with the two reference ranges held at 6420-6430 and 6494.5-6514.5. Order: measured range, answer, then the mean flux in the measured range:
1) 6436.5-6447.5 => 0.2 angstrom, 32.2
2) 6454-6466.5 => 0.1 angstrom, 32.4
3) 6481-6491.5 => -0.5 angstrom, 34.2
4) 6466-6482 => -0.8 angstrom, 34.3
